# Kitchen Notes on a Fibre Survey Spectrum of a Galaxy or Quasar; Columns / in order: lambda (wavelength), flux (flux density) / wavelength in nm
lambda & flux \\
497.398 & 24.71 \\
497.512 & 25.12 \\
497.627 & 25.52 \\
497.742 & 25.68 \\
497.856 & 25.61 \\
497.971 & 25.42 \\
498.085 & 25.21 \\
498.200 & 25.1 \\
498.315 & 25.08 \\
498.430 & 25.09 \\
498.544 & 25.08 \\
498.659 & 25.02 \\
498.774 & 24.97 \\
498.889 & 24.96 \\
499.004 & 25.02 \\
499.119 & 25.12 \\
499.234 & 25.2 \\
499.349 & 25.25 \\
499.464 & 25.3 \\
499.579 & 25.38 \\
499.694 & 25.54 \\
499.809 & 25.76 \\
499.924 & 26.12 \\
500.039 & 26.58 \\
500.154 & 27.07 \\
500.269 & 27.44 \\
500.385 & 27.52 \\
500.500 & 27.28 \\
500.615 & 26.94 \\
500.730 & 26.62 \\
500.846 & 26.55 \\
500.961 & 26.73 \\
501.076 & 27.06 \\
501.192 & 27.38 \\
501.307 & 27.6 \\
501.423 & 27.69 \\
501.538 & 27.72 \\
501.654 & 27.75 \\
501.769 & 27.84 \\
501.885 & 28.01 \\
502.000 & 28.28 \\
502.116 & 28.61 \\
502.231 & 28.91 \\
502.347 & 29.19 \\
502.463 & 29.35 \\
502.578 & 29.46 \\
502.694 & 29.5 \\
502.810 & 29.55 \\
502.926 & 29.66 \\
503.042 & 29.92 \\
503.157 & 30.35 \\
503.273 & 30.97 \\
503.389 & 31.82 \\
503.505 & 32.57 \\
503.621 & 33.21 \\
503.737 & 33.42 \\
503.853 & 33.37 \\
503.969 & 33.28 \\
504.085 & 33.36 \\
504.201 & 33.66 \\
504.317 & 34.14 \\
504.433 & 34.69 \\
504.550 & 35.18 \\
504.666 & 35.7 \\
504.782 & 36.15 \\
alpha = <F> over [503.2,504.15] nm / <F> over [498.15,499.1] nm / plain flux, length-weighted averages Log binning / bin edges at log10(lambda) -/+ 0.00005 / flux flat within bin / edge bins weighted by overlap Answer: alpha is 1.3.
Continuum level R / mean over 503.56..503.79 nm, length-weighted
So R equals 33.3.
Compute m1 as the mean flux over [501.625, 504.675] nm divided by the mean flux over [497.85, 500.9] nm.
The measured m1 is 1.2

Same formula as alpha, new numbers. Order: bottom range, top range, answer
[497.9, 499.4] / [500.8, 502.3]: 1.10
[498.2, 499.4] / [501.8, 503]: 1.16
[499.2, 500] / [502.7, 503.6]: 1.20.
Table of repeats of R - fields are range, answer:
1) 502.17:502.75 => 29.3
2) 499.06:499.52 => 25.2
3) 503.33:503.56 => 32.2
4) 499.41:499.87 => 25.5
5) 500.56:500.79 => 26.7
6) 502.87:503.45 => 30.6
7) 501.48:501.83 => 27.8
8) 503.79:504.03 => 33.3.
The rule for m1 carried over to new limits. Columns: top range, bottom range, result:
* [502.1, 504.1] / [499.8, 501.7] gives 1.14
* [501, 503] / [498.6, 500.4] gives 1.11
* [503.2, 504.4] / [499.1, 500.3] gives 1.27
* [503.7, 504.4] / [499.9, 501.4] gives 1.24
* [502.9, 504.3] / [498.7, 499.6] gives 1.28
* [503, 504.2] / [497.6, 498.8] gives 1.28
